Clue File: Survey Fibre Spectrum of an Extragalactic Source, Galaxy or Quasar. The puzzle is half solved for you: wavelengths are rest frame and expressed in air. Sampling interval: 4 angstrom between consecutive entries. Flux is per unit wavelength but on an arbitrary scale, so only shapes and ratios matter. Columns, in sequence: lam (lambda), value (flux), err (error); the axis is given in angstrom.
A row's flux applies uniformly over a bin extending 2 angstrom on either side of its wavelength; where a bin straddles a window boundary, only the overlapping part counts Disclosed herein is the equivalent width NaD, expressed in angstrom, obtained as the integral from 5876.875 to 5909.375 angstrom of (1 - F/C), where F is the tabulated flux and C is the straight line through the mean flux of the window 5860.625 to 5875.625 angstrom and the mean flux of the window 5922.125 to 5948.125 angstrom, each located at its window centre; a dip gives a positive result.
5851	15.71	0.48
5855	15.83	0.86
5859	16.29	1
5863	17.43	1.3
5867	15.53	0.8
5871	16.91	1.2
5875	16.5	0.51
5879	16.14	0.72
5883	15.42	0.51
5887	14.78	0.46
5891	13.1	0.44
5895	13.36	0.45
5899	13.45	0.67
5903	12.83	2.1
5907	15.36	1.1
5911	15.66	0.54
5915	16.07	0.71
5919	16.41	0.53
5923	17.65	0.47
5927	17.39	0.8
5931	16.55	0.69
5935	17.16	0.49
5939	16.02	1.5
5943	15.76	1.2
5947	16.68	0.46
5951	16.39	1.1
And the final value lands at 4.5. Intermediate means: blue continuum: 16.6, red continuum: 16.7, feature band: 14.3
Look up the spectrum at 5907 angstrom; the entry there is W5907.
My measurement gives 15.36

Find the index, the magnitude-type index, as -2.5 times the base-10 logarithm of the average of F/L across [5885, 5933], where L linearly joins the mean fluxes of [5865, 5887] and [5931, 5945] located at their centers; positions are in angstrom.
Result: 0.07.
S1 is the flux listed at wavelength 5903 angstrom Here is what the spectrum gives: 12.83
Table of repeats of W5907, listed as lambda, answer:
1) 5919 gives 16.41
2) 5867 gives 15.53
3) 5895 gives 13.36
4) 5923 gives 17.65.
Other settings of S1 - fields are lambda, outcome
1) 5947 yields 16.68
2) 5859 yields 16.29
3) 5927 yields 17.39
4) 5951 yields 16.39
